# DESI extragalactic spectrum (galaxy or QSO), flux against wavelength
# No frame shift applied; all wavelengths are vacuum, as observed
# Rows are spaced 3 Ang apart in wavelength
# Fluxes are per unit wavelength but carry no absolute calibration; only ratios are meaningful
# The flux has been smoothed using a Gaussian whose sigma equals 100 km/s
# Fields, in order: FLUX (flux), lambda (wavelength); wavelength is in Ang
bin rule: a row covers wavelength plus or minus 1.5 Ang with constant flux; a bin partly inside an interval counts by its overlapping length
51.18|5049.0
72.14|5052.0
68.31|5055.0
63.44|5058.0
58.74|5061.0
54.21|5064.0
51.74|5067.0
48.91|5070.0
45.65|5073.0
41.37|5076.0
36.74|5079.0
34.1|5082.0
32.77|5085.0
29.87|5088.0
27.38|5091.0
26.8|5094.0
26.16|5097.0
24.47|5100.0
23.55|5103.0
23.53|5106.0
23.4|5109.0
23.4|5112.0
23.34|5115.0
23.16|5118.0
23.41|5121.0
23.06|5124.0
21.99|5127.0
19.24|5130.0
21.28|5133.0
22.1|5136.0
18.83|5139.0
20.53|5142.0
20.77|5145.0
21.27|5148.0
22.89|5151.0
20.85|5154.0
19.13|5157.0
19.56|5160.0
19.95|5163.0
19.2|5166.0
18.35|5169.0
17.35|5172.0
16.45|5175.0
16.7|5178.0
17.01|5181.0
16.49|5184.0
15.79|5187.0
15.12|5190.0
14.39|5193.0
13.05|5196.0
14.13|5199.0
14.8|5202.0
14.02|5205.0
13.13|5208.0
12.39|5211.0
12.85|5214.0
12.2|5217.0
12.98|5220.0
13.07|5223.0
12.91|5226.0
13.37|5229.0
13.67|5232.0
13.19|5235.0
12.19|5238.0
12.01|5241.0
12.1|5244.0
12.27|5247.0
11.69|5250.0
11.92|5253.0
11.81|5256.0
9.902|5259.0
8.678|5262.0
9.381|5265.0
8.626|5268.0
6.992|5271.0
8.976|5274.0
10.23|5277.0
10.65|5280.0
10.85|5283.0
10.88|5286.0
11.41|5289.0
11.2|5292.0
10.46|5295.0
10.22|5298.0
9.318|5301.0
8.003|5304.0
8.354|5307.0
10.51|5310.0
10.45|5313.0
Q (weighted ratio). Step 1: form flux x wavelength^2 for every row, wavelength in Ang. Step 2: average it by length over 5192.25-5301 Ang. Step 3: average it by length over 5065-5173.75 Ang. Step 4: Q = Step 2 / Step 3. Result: 0.47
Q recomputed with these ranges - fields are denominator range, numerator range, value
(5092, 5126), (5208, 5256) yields 0.55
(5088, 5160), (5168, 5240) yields 0.65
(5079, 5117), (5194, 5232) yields 0.52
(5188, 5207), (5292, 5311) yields 0.70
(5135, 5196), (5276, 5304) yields 0.59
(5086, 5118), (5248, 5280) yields 0.42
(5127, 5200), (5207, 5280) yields 0.64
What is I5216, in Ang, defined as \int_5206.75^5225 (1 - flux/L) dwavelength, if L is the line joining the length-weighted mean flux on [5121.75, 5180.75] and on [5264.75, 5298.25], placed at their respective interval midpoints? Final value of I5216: 2.7 Ang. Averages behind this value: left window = 20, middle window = 12.8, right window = 10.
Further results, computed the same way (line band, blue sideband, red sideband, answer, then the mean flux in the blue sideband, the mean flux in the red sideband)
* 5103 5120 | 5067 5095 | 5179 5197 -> 4.1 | 37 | 15.4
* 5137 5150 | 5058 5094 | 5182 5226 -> 3.2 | 42.2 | 13.9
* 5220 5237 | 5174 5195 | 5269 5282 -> -0.7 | 15.9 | 9.25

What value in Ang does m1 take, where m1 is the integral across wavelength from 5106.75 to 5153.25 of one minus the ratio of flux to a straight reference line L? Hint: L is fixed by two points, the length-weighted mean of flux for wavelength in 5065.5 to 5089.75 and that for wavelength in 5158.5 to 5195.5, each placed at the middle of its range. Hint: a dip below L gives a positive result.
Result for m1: 9.7 Ang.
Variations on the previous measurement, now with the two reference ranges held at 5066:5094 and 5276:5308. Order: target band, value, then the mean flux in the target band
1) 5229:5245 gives 4.28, 12.7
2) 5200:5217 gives 6.24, 13.3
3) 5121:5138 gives 5.30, 21.6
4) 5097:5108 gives 3.40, 24.1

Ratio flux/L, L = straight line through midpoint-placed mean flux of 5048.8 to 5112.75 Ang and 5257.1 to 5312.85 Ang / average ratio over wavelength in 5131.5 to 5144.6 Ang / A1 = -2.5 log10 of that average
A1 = 0.465 mag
